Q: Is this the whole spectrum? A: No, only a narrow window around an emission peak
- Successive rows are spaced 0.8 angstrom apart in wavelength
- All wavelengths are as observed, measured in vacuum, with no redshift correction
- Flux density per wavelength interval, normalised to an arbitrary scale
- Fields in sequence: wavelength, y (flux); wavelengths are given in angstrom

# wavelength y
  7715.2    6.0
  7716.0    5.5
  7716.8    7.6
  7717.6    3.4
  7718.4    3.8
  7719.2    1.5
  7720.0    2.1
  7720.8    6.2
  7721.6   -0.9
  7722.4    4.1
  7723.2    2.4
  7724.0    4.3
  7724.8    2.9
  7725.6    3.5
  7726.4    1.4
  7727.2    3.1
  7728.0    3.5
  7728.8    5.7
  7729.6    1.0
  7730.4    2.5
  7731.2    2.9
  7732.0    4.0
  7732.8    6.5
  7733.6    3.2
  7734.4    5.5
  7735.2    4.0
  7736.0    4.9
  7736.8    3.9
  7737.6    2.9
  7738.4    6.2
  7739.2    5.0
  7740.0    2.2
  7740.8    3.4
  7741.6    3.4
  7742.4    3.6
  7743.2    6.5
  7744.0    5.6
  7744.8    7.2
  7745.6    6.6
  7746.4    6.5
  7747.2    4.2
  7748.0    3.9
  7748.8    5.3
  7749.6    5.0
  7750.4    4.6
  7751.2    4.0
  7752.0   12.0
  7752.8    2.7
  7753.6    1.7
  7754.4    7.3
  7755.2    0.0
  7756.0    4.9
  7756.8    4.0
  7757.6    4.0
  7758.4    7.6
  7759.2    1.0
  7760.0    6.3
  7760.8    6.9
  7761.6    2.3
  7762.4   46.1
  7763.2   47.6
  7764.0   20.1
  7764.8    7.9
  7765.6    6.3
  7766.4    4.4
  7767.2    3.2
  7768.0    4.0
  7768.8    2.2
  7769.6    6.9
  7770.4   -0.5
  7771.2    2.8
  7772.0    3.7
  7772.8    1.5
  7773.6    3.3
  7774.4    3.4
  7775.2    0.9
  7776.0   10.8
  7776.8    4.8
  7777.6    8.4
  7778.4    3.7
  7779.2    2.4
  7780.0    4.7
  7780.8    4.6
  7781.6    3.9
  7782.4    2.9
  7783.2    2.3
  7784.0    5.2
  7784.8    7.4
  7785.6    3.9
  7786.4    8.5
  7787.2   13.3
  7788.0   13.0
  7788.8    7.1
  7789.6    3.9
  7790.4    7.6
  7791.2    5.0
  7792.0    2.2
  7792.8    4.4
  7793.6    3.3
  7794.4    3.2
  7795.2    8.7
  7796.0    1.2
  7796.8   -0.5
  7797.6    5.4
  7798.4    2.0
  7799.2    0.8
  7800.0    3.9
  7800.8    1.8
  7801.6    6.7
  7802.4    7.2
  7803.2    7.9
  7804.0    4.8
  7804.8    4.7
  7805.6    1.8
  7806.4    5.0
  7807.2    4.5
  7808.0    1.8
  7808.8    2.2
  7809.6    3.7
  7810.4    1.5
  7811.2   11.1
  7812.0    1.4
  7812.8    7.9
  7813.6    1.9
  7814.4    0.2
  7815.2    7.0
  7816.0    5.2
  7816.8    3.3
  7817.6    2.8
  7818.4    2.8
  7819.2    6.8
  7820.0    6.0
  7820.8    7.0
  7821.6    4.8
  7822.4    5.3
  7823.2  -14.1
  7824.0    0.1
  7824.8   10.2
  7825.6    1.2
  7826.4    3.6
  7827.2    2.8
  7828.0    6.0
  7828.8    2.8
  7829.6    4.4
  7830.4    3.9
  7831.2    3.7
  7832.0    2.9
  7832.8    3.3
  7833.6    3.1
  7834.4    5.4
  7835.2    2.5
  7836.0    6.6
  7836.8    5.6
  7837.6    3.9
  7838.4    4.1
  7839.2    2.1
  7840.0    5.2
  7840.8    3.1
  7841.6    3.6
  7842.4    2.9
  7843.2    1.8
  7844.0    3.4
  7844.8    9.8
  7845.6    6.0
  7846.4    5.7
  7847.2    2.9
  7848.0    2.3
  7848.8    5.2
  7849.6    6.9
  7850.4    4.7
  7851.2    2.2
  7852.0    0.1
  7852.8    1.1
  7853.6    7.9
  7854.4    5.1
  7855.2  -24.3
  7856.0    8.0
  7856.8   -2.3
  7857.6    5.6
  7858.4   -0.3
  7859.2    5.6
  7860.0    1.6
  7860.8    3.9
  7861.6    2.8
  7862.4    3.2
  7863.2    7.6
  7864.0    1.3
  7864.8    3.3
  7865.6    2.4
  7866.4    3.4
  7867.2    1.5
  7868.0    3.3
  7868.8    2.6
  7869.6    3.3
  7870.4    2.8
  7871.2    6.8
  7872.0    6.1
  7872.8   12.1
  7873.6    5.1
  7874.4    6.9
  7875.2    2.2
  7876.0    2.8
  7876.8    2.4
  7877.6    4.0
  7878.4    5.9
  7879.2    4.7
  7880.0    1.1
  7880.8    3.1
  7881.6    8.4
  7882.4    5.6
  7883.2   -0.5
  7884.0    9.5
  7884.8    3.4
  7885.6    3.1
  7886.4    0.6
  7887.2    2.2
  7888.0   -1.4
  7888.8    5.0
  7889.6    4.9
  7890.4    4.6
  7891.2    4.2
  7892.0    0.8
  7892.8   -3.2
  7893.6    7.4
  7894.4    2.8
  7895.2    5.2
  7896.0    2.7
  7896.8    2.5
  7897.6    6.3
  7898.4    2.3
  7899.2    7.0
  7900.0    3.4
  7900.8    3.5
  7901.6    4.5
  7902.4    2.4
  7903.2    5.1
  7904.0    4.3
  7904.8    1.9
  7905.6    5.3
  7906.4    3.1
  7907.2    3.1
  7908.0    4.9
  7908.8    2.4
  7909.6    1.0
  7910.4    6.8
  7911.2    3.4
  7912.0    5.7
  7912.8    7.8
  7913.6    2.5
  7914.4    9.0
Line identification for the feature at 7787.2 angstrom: [N II]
